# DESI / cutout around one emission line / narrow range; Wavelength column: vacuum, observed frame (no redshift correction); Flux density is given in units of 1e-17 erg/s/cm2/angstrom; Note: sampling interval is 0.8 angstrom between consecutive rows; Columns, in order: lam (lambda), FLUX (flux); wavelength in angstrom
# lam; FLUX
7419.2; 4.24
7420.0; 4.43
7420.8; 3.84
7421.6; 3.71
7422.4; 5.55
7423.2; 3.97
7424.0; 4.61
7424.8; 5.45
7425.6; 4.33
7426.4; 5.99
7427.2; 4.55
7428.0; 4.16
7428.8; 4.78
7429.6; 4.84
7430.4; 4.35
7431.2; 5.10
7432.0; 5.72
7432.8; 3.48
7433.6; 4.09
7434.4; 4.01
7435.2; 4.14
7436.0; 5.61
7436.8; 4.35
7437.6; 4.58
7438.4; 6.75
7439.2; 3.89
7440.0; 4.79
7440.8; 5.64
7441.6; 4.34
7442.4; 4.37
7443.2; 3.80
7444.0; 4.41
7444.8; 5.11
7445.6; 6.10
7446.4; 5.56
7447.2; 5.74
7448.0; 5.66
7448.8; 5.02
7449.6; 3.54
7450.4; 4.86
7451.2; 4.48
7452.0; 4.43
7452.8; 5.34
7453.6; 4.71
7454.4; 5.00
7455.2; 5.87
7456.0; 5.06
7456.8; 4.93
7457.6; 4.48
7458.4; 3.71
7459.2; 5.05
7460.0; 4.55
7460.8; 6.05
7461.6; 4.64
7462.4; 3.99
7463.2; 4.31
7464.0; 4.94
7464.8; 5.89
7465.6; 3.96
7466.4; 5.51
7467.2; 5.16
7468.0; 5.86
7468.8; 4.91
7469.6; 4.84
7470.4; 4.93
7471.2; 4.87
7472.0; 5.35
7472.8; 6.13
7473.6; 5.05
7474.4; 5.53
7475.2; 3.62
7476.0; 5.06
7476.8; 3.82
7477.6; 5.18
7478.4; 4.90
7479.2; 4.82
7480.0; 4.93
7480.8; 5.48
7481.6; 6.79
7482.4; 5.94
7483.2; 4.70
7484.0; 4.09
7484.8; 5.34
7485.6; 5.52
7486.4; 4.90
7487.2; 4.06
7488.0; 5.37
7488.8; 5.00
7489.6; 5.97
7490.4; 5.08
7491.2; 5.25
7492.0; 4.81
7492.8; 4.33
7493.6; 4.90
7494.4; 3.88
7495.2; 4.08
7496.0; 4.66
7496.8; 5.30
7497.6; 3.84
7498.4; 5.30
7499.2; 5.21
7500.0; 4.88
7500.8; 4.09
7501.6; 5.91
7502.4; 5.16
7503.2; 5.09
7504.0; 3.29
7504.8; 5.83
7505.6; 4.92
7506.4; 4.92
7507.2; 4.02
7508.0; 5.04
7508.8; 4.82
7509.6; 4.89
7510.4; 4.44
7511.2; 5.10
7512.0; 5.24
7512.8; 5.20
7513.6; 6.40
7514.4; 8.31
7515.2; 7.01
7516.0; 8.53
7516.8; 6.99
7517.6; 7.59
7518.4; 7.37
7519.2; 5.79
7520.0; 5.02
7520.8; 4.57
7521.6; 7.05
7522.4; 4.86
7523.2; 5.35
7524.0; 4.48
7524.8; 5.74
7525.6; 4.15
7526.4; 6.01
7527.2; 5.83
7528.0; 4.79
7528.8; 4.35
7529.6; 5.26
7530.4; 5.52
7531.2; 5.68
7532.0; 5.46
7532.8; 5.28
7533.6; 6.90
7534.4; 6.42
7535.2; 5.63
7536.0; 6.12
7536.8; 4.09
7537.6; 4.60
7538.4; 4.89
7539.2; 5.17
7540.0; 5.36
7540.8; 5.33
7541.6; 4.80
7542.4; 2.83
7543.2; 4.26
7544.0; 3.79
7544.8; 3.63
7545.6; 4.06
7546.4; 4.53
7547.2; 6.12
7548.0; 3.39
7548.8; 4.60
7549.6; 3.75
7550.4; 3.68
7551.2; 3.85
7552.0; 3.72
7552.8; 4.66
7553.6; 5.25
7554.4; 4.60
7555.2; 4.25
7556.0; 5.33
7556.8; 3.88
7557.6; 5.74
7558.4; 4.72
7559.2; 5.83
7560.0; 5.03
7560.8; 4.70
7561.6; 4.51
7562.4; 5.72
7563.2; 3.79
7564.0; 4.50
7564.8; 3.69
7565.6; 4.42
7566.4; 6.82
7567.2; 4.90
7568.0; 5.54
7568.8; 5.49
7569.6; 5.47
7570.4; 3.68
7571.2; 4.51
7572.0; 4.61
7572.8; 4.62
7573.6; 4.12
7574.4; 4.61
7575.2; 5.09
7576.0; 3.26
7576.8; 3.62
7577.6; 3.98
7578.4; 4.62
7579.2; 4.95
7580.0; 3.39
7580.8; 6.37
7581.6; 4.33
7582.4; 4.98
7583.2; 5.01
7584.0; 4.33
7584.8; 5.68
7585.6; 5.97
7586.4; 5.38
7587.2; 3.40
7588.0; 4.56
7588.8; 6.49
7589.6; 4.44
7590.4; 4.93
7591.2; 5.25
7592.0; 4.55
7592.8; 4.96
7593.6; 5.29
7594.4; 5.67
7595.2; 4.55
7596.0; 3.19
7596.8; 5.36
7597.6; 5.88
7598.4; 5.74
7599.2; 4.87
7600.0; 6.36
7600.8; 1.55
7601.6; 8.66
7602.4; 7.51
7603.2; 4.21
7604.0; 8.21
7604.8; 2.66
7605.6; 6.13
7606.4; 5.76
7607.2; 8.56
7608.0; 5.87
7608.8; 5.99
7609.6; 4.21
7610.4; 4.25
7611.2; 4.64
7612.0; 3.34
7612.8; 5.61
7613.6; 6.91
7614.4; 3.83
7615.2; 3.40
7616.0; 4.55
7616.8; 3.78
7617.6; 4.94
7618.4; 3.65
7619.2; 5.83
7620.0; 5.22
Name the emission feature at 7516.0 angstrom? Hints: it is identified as [S II]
